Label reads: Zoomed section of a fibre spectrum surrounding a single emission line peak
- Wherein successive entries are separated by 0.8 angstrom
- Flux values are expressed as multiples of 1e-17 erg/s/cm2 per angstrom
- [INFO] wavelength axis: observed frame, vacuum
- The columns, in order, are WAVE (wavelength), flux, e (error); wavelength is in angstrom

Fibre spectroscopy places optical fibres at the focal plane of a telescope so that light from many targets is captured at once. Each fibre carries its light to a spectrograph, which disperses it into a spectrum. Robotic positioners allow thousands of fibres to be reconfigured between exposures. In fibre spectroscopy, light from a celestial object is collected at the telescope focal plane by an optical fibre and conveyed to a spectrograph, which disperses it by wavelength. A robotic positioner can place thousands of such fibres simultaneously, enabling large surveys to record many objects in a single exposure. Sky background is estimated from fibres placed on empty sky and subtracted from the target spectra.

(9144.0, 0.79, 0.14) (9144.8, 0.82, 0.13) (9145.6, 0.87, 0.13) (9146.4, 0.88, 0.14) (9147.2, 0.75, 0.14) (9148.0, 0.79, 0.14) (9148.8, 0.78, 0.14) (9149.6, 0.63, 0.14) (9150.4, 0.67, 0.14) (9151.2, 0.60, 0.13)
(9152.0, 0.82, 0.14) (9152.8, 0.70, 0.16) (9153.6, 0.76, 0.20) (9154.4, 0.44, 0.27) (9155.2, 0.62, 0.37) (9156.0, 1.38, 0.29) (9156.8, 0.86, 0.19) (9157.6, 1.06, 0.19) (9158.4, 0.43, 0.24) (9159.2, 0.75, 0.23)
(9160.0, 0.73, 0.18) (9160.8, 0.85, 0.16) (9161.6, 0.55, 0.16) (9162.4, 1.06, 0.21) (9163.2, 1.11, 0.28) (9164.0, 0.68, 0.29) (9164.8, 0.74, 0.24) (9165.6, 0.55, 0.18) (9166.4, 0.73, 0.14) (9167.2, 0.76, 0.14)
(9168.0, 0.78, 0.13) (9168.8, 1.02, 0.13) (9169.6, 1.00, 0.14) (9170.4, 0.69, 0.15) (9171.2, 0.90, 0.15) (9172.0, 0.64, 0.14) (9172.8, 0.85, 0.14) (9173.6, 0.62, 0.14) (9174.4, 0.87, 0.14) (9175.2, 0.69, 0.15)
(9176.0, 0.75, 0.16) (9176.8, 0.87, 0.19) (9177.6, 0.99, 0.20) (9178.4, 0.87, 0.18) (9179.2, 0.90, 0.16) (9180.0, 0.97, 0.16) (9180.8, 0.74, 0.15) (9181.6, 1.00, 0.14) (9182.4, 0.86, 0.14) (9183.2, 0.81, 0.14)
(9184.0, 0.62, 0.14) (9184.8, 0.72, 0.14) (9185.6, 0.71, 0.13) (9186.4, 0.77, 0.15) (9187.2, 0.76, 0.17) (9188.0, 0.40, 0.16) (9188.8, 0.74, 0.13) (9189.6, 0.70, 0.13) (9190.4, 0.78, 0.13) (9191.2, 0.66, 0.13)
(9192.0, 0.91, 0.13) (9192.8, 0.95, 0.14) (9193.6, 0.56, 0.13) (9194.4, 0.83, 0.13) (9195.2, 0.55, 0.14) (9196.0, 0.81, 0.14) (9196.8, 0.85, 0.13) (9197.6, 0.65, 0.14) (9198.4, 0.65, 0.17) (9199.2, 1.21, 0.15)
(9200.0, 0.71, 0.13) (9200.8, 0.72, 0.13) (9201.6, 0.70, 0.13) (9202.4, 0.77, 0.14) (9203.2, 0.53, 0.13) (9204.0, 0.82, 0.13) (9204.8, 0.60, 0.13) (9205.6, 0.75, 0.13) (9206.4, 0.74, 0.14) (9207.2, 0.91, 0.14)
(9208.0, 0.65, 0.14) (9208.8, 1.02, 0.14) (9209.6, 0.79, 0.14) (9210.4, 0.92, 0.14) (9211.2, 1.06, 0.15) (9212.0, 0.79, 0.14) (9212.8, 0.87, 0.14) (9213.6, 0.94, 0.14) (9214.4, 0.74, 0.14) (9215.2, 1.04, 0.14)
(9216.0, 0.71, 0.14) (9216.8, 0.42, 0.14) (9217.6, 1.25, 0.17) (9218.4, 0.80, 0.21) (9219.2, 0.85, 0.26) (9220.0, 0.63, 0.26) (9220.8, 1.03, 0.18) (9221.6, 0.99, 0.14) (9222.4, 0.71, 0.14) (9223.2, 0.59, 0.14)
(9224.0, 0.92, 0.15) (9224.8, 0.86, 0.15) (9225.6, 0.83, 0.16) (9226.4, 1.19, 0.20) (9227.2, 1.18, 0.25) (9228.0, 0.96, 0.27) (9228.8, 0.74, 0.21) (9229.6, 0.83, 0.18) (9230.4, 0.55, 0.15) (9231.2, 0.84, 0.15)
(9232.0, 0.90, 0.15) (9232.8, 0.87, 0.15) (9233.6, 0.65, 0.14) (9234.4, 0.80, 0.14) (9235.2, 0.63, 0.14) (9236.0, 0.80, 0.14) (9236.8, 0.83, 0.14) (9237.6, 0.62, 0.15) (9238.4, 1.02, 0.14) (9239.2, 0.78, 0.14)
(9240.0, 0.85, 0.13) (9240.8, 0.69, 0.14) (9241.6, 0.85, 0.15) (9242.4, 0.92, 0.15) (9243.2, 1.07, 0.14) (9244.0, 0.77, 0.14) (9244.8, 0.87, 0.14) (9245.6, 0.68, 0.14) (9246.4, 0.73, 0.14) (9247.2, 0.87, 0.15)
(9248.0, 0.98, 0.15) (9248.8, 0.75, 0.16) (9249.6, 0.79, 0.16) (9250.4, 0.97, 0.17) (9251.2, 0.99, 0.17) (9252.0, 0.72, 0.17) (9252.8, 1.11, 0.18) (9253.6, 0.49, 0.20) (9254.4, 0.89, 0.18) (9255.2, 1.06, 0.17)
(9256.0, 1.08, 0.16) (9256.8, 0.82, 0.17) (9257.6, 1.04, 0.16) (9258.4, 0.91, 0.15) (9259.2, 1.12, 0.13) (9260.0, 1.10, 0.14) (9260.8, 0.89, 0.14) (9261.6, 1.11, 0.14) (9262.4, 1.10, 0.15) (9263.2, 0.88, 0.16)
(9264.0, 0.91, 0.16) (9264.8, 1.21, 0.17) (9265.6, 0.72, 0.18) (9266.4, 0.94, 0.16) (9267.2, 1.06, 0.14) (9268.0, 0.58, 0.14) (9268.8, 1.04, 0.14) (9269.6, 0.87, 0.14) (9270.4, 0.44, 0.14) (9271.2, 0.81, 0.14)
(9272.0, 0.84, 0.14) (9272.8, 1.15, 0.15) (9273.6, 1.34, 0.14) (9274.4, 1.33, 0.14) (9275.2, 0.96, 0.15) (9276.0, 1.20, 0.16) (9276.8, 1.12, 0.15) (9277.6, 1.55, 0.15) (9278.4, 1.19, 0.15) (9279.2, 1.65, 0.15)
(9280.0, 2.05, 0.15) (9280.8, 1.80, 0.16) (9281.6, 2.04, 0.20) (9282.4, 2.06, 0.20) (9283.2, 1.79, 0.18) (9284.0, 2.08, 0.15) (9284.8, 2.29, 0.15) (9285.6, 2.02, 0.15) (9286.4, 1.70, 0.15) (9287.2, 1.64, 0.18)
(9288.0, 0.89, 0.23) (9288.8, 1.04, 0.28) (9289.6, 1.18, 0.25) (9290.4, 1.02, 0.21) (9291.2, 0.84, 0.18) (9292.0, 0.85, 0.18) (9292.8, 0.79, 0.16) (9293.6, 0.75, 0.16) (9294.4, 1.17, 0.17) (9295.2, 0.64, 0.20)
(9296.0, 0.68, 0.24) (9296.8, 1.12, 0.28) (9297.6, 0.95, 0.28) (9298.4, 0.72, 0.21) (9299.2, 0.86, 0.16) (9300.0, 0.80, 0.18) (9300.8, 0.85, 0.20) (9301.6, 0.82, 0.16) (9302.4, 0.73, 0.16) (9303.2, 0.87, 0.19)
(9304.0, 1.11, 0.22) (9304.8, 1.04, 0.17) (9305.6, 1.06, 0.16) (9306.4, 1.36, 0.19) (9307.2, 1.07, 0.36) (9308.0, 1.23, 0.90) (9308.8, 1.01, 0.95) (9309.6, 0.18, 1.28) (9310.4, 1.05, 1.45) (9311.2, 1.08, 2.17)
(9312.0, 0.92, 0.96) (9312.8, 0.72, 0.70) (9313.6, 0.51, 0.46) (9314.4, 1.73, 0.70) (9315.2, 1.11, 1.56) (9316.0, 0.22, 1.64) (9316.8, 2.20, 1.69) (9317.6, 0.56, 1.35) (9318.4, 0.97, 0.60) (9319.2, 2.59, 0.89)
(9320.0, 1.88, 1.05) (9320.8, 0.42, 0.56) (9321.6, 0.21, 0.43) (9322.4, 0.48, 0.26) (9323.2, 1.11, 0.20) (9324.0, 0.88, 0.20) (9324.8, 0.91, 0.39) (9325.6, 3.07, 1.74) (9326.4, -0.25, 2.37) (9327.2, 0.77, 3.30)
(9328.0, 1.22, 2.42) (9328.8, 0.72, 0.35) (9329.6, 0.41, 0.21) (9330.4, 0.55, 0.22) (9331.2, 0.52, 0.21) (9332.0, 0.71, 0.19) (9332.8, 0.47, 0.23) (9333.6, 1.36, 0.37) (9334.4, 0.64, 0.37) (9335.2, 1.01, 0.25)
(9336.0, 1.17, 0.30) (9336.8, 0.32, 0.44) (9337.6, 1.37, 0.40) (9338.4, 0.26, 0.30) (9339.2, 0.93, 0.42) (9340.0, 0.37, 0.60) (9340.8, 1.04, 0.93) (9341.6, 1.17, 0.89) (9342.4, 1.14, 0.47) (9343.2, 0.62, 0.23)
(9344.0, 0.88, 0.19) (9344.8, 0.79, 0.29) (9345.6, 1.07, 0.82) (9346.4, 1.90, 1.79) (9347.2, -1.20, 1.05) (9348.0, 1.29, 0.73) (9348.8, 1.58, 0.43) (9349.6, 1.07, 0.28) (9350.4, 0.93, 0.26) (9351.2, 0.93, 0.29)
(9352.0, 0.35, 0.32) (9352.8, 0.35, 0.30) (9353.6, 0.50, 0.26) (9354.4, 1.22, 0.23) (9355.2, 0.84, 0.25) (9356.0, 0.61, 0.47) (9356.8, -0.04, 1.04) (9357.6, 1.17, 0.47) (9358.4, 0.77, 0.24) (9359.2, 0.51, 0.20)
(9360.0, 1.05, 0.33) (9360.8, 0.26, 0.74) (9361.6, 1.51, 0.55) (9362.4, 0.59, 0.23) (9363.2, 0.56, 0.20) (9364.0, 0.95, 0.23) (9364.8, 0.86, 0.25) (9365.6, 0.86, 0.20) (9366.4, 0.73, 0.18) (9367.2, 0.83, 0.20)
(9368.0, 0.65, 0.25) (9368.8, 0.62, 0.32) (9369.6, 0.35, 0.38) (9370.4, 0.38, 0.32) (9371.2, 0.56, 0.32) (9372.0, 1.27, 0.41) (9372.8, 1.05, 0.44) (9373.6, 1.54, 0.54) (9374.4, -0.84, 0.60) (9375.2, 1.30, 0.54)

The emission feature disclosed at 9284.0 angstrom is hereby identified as Halpha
